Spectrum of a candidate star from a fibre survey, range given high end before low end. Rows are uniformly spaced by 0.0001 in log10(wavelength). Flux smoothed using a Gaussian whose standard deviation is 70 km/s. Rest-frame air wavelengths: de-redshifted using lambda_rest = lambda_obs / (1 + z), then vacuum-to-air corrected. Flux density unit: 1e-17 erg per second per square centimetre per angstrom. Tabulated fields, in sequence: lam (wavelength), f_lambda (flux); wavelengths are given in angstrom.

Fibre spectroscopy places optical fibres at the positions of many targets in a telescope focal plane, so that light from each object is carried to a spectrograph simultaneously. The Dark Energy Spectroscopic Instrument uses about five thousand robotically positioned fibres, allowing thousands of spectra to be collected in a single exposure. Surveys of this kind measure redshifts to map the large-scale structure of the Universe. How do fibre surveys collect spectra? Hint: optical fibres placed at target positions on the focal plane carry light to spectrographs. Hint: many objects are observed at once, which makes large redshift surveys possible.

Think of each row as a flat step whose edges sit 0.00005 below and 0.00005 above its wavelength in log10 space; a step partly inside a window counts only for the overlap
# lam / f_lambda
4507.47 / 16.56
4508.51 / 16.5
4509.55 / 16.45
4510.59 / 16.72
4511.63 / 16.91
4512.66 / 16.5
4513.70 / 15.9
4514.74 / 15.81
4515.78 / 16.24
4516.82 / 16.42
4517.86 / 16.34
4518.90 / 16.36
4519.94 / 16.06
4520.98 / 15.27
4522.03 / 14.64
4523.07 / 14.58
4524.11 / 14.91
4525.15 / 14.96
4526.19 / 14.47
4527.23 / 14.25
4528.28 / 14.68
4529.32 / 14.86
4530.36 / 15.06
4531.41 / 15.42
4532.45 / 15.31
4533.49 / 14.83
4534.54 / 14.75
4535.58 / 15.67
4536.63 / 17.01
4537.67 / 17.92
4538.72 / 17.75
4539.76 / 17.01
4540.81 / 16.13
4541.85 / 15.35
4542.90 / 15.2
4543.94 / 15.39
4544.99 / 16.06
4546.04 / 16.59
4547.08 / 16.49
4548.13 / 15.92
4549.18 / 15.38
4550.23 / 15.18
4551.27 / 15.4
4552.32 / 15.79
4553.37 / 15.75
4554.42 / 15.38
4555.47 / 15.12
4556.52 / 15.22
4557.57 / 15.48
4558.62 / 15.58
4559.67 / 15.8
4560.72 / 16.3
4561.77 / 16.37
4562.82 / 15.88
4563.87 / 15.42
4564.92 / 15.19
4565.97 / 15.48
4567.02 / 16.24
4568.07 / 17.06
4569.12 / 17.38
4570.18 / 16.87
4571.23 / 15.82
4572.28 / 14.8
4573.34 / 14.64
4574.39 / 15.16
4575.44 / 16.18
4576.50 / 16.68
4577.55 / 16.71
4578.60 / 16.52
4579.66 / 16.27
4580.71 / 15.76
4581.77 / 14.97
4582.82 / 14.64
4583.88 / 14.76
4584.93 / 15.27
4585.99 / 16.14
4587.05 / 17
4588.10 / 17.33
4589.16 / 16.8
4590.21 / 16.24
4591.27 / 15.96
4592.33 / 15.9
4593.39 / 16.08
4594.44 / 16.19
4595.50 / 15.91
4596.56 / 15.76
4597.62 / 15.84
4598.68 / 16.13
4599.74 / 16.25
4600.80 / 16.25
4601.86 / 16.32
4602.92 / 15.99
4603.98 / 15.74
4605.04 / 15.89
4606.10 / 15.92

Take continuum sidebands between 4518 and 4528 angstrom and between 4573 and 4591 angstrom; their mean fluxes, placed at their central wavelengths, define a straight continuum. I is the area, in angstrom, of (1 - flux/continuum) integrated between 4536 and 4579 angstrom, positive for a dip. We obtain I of -1.1 angstrom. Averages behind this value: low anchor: 15.1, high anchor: 16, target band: 16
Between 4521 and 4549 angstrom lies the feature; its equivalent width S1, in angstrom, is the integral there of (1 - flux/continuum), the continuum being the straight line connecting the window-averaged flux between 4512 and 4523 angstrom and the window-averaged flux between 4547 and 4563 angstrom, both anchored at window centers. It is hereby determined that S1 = 0.4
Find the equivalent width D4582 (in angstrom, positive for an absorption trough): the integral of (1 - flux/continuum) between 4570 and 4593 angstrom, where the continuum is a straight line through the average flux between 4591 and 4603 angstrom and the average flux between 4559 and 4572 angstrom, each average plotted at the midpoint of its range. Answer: 0.2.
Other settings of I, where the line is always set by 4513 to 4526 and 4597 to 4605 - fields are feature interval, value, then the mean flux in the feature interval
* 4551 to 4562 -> 0.1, 15.6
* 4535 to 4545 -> -0.4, 16.4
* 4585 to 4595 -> -0.2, 16.3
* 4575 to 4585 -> 0.1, 15.8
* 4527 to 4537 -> 0.3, 15.2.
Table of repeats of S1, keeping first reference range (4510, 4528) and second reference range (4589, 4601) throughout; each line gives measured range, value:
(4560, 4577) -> 0.0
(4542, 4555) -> 0.1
